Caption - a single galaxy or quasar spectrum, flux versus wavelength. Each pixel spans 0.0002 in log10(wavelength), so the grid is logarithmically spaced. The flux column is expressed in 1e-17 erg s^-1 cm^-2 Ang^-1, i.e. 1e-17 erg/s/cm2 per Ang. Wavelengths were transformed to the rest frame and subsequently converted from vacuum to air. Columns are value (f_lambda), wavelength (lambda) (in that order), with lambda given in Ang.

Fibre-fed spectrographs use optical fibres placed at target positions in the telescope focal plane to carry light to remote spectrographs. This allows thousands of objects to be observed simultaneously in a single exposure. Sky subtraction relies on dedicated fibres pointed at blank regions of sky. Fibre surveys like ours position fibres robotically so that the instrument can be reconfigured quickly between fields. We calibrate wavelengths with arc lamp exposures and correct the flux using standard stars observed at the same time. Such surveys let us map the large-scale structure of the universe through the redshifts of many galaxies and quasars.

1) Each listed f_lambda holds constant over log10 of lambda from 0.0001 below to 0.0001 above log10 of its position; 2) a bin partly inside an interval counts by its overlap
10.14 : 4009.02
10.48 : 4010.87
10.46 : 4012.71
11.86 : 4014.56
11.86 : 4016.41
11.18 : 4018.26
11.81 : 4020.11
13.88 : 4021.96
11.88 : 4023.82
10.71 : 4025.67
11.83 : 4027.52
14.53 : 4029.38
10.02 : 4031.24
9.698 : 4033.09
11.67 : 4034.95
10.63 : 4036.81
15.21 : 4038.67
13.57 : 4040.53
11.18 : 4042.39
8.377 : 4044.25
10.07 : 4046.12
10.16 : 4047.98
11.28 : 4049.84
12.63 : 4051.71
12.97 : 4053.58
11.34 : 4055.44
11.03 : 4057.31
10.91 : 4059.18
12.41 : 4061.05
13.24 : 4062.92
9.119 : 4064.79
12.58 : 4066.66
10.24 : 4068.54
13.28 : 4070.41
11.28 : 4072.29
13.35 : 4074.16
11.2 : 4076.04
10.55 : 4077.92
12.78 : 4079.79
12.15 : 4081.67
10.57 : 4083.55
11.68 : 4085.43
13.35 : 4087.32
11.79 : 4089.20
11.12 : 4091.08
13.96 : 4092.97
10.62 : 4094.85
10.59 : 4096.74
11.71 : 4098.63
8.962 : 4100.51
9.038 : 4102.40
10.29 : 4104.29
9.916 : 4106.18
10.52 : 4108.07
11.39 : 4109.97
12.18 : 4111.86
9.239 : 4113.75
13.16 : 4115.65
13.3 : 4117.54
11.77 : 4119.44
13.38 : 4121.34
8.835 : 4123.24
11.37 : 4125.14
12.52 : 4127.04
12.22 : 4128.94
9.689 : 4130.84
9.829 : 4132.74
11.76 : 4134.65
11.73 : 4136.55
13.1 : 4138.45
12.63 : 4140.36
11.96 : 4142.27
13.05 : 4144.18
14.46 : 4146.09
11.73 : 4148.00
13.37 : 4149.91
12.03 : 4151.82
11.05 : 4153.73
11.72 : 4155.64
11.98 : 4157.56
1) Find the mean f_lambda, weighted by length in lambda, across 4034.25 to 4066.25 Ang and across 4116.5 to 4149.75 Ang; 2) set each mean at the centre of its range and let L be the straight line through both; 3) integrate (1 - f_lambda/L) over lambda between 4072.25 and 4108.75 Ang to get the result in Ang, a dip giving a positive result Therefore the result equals 1.5 Ang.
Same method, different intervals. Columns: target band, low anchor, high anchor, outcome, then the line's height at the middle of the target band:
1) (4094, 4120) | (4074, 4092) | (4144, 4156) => 2.5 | 12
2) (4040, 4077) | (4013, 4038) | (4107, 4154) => 0.7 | 11.7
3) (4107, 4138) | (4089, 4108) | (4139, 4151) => 1.0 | 11.8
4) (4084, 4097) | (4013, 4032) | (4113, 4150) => 0.0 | 11.9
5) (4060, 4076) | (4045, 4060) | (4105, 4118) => -0.9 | 11.3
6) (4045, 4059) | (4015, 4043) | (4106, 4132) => 0.6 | 11.8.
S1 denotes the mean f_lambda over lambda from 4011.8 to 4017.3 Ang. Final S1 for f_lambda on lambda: 11.4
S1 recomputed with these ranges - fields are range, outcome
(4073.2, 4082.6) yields 12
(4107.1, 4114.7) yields 10.8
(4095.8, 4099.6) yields 11.1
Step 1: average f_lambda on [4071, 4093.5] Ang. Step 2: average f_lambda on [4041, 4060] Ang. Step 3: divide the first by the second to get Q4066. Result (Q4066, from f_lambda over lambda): 1.08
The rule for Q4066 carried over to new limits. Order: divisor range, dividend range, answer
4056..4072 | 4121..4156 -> 1.03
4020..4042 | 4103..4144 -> 0.95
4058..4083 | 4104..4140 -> 0.97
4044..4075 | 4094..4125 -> 0.95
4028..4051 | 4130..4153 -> 1.06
